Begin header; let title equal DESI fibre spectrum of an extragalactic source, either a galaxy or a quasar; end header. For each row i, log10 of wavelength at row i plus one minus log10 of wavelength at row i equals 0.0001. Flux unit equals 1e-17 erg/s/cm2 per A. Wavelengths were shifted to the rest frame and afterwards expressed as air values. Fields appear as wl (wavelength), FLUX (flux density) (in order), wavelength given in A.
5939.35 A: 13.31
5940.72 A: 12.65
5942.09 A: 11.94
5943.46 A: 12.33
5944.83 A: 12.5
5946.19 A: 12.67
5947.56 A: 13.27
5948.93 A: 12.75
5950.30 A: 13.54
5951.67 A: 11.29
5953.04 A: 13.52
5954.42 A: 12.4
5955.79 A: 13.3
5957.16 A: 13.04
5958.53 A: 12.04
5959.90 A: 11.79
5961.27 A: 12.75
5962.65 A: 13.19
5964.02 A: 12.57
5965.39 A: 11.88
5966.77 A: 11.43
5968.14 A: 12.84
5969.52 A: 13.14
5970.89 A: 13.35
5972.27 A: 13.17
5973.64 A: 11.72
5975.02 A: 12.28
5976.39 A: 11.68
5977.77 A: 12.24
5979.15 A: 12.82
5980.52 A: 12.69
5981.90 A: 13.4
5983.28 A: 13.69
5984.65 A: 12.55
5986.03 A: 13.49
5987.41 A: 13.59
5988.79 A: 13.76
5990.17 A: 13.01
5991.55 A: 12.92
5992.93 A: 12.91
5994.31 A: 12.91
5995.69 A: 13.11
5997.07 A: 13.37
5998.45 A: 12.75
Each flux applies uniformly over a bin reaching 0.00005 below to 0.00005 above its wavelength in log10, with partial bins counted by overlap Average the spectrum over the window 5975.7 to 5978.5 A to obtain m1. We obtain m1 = 12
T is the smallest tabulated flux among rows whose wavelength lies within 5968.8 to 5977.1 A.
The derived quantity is 11.68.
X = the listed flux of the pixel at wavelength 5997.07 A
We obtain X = 13.37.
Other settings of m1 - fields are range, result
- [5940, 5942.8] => 12.3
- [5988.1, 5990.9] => 13.4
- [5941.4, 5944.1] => 12.1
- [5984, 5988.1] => 13.2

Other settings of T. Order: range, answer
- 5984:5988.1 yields 12.55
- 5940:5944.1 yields 11.94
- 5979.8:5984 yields 12.69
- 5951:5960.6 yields 11.29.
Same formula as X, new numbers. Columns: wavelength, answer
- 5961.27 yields 12.75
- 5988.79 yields 13.76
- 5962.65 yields 13.19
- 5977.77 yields 12.24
